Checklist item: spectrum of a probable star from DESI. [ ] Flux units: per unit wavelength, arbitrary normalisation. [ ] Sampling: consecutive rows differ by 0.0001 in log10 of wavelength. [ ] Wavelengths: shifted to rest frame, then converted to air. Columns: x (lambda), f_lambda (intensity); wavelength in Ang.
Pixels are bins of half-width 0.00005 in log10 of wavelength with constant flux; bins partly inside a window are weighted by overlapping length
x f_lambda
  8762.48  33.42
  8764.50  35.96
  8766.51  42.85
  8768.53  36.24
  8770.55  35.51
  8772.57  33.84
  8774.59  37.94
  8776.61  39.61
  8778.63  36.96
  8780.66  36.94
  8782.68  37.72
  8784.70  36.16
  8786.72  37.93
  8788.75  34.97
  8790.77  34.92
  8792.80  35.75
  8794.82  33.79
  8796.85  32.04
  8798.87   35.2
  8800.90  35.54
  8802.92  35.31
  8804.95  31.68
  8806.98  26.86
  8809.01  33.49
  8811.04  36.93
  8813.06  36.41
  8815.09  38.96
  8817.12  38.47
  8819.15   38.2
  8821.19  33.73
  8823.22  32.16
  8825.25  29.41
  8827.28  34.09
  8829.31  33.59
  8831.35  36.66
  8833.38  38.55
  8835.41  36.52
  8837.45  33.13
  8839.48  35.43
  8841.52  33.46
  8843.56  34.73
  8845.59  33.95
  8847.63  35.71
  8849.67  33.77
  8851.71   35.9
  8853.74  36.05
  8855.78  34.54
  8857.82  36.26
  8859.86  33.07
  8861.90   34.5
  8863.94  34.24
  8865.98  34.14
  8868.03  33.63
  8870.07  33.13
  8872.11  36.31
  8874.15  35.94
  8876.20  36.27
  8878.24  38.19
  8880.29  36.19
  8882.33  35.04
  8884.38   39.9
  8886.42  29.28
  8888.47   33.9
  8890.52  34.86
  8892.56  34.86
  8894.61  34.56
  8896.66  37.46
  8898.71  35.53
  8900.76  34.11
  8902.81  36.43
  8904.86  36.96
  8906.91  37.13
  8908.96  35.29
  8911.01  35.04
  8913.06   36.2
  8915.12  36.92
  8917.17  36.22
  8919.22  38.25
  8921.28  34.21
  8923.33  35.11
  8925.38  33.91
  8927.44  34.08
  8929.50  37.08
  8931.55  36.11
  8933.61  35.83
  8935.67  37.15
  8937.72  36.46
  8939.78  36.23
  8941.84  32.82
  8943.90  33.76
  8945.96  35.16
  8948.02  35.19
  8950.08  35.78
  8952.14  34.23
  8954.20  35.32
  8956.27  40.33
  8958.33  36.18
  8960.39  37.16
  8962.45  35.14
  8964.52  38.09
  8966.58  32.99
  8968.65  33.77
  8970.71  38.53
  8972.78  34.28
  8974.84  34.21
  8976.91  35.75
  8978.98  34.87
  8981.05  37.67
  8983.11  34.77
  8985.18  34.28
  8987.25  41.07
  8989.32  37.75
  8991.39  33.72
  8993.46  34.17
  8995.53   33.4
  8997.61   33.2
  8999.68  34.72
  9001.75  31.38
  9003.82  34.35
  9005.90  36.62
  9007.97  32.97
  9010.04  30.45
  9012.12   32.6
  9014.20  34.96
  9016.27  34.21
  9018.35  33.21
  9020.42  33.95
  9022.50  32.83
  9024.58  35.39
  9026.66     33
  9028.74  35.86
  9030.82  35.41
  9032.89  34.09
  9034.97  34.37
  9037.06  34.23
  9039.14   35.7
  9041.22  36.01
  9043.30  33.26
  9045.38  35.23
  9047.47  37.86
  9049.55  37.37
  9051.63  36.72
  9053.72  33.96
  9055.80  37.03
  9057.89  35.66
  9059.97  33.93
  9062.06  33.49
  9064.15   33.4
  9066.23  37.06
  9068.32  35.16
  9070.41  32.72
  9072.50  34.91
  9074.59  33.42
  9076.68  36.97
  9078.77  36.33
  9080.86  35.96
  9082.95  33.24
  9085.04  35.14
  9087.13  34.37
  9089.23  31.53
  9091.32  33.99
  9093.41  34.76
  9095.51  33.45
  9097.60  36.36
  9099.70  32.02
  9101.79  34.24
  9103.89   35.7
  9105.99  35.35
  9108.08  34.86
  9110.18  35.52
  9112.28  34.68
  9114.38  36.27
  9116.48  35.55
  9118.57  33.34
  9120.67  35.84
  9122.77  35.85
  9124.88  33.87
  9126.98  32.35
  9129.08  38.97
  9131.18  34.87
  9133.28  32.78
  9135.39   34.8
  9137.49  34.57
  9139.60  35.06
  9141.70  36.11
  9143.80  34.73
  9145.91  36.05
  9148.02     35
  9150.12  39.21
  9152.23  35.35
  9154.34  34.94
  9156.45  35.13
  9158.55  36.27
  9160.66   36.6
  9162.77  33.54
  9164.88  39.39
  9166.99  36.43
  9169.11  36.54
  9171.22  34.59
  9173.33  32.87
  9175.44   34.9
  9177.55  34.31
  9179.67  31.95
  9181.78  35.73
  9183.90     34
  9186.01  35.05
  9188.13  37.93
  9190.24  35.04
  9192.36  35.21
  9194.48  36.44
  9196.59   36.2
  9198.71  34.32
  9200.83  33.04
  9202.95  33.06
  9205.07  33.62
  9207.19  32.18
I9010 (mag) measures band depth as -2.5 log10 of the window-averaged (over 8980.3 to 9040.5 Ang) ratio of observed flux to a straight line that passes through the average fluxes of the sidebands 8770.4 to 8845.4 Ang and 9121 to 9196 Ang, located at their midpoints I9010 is 0.02 mag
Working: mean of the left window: 35.2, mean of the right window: 35.3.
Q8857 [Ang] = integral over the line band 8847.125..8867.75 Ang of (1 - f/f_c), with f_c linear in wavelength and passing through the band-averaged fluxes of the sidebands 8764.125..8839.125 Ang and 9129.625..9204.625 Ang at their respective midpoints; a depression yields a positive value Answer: 0.41 Ang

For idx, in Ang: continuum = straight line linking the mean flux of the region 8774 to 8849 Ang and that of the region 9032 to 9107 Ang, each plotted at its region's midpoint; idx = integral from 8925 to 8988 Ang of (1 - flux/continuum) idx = -1.3 Ang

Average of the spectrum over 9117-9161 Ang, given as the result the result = 35.3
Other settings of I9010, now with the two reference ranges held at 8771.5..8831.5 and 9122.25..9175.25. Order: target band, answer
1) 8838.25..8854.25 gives 0.01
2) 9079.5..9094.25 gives 0.04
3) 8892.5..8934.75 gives -0.02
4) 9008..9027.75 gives 0.06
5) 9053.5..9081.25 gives 0.01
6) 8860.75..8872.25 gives 0.03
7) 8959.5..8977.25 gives -0.01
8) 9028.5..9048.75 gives 0.00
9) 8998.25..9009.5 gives 0.05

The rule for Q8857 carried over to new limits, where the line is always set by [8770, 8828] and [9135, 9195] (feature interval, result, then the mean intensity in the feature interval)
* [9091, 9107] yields 0.4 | 34.5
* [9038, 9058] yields -0.3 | 35.9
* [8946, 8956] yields -0.1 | 35.5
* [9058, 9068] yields 0.2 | 34.6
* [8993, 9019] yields 1.3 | 33.5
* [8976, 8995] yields -0.3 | 35.9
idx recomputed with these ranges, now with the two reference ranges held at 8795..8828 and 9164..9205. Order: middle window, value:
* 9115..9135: 0.0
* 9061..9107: 0.4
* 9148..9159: -0.3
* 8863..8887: -0.6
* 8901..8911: -0.5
